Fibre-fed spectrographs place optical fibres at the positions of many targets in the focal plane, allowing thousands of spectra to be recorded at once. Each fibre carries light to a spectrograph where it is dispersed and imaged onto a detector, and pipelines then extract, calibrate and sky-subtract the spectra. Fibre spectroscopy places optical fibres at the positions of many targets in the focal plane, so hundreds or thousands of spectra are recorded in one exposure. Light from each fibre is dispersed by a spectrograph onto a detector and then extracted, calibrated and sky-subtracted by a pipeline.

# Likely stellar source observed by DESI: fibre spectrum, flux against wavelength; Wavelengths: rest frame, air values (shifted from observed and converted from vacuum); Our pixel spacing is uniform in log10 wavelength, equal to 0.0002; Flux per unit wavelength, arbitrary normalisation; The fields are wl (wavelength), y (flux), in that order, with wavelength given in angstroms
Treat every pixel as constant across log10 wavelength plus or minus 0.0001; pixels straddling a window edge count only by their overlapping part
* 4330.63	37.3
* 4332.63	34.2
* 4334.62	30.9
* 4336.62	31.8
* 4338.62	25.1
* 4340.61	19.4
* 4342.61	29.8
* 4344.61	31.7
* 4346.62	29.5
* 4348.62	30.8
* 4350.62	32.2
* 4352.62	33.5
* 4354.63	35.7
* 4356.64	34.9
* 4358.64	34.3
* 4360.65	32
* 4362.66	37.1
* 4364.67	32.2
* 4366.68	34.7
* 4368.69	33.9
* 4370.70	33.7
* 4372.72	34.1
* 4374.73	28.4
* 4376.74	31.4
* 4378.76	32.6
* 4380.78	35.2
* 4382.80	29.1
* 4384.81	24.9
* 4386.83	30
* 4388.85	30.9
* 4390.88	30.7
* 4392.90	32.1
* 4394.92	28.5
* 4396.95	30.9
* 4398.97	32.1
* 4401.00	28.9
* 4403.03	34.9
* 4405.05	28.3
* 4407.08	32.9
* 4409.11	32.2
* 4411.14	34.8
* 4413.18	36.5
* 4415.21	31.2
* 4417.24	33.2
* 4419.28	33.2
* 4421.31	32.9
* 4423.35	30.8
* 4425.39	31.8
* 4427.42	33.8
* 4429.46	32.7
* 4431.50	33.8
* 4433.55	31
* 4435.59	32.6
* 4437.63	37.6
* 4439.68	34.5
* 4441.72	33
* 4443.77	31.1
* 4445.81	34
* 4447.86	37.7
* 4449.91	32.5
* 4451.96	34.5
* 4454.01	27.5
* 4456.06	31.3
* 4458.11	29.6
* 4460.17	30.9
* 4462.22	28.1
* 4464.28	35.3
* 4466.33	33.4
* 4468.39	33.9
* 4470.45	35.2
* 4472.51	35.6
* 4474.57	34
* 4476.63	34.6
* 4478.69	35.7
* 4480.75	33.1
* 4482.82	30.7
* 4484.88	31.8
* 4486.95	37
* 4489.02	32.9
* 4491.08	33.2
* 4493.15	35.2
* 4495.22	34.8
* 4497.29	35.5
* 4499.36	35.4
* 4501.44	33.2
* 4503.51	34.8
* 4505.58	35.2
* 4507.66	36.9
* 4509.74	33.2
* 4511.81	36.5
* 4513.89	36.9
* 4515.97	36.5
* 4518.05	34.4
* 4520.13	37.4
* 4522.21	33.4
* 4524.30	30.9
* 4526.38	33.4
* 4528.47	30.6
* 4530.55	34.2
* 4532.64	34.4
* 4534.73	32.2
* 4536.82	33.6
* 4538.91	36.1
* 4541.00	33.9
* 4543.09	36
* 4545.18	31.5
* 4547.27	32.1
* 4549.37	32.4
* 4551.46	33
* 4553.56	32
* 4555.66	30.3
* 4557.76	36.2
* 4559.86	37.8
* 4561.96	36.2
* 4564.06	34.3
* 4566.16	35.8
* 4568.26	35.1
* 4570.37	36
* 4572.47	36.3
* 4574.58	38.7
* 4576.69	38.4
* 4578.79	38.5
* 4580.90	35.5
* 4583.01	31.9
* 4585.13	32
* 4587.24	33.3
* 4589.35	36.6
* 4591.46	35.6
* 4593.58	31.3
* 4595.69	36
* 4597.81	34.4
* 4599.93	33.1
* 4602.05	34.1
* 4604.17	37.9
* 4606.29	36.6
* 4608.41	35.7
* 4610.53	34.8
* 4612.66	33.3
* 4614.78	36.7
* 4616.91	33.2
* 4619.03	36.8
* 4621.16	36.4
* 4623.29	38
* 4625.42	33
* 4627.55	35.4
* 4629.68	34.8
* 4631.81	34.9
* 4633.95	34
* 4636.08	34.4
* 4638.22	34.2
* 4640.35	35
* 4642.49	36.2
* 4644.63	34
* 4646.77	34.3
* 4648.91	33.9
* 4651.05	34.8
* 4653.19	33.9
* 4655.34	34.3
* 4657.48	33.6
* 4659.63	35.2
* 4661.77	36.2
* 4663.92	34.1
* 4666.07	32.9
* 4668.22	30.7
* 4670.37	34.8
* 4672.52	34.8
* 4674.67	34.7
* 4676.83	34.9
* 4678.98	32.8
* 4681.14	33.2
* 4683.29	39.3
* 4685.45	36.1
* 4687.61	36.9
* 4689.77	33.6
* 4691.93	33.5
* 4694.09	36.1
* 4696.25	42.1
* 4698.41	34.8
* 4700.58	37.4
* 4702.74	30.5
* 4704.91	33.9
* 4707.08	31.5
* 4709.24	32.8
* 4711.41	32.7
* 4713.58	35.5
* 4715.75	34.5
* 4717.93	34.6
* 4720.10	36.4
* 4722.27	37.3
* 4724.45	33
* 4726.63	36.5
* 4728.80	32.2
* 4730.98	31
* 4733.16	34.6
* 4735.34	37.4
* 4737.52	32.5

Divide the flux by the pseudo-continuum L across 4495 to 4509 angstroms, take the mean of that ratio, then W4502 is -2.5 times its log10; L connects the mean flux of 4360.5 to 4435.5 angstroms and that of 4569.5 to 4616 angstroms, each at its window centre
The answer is -0.04 mag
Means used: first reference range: 32.1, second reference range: 35.3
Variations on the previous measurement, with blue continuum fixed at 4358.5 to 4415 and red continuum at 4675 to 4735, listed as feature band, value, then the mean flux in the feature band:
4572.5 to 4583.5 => -0.097 mag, 36.8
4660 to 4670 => 0.023 mag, 33.7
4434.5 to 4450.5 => -0.055 mag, 34.2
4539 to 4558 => 0.011 mag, 33.1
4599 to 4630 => -0.043 mag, 35.3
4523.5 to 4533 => 0.020 mag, 32.6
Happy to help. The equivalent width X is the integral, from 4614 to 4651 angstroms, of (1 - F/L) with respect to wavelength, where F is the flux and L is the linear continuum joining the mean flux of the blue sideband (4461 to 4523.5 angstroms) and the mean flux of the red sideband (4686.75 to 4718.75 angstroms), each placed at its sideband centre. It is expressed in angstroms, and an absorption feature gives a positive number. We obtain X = -0.4 angstroms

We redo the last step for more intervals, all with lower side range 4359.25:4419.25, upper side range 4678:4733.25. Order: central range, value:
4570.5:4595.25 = -1.2 angstroms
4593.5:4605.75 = -0.4 angstroms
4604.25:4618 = -0.5 angstroms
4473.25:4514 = -2.0 angstroms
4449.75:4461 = 0.6 angstroms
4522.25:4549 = 0.0 angstroms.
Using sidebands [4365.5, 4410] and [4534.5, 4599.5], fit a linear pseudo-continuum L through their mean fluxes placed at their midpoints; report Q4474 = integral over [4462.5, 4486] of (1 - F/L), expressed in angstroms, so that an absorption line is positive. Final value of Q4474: -0.6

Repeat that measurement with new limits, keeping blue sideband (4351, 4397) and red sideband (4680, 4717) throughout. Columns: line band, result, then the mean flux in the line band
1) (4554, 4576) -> -1.2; 35.6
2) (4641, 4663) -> -0.1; 34.6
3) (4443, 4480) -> -0.1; 33.1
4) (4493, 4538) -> -1.4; 34.5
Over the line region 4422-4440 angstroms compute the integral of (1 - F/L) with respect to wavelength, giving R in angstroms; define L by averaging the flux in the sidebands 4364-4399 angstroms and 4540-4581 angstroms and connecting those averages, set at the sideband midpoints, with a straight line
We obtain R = -0.4 angstroms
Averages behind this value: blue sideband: 31.4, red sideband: 35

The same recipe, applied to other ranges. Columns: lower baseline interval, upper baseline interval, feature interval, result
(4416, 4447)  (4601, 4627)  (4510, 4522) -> -0.6 angstroms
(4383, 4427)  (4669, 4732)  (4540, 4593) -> -2.4 angstroms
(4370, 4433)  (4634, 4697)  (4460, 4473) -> -0.3 angstroms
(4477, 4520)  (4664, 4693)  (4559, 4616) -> -1.3 angstroms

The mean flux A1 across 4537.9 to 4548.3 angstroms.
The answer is 33.9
